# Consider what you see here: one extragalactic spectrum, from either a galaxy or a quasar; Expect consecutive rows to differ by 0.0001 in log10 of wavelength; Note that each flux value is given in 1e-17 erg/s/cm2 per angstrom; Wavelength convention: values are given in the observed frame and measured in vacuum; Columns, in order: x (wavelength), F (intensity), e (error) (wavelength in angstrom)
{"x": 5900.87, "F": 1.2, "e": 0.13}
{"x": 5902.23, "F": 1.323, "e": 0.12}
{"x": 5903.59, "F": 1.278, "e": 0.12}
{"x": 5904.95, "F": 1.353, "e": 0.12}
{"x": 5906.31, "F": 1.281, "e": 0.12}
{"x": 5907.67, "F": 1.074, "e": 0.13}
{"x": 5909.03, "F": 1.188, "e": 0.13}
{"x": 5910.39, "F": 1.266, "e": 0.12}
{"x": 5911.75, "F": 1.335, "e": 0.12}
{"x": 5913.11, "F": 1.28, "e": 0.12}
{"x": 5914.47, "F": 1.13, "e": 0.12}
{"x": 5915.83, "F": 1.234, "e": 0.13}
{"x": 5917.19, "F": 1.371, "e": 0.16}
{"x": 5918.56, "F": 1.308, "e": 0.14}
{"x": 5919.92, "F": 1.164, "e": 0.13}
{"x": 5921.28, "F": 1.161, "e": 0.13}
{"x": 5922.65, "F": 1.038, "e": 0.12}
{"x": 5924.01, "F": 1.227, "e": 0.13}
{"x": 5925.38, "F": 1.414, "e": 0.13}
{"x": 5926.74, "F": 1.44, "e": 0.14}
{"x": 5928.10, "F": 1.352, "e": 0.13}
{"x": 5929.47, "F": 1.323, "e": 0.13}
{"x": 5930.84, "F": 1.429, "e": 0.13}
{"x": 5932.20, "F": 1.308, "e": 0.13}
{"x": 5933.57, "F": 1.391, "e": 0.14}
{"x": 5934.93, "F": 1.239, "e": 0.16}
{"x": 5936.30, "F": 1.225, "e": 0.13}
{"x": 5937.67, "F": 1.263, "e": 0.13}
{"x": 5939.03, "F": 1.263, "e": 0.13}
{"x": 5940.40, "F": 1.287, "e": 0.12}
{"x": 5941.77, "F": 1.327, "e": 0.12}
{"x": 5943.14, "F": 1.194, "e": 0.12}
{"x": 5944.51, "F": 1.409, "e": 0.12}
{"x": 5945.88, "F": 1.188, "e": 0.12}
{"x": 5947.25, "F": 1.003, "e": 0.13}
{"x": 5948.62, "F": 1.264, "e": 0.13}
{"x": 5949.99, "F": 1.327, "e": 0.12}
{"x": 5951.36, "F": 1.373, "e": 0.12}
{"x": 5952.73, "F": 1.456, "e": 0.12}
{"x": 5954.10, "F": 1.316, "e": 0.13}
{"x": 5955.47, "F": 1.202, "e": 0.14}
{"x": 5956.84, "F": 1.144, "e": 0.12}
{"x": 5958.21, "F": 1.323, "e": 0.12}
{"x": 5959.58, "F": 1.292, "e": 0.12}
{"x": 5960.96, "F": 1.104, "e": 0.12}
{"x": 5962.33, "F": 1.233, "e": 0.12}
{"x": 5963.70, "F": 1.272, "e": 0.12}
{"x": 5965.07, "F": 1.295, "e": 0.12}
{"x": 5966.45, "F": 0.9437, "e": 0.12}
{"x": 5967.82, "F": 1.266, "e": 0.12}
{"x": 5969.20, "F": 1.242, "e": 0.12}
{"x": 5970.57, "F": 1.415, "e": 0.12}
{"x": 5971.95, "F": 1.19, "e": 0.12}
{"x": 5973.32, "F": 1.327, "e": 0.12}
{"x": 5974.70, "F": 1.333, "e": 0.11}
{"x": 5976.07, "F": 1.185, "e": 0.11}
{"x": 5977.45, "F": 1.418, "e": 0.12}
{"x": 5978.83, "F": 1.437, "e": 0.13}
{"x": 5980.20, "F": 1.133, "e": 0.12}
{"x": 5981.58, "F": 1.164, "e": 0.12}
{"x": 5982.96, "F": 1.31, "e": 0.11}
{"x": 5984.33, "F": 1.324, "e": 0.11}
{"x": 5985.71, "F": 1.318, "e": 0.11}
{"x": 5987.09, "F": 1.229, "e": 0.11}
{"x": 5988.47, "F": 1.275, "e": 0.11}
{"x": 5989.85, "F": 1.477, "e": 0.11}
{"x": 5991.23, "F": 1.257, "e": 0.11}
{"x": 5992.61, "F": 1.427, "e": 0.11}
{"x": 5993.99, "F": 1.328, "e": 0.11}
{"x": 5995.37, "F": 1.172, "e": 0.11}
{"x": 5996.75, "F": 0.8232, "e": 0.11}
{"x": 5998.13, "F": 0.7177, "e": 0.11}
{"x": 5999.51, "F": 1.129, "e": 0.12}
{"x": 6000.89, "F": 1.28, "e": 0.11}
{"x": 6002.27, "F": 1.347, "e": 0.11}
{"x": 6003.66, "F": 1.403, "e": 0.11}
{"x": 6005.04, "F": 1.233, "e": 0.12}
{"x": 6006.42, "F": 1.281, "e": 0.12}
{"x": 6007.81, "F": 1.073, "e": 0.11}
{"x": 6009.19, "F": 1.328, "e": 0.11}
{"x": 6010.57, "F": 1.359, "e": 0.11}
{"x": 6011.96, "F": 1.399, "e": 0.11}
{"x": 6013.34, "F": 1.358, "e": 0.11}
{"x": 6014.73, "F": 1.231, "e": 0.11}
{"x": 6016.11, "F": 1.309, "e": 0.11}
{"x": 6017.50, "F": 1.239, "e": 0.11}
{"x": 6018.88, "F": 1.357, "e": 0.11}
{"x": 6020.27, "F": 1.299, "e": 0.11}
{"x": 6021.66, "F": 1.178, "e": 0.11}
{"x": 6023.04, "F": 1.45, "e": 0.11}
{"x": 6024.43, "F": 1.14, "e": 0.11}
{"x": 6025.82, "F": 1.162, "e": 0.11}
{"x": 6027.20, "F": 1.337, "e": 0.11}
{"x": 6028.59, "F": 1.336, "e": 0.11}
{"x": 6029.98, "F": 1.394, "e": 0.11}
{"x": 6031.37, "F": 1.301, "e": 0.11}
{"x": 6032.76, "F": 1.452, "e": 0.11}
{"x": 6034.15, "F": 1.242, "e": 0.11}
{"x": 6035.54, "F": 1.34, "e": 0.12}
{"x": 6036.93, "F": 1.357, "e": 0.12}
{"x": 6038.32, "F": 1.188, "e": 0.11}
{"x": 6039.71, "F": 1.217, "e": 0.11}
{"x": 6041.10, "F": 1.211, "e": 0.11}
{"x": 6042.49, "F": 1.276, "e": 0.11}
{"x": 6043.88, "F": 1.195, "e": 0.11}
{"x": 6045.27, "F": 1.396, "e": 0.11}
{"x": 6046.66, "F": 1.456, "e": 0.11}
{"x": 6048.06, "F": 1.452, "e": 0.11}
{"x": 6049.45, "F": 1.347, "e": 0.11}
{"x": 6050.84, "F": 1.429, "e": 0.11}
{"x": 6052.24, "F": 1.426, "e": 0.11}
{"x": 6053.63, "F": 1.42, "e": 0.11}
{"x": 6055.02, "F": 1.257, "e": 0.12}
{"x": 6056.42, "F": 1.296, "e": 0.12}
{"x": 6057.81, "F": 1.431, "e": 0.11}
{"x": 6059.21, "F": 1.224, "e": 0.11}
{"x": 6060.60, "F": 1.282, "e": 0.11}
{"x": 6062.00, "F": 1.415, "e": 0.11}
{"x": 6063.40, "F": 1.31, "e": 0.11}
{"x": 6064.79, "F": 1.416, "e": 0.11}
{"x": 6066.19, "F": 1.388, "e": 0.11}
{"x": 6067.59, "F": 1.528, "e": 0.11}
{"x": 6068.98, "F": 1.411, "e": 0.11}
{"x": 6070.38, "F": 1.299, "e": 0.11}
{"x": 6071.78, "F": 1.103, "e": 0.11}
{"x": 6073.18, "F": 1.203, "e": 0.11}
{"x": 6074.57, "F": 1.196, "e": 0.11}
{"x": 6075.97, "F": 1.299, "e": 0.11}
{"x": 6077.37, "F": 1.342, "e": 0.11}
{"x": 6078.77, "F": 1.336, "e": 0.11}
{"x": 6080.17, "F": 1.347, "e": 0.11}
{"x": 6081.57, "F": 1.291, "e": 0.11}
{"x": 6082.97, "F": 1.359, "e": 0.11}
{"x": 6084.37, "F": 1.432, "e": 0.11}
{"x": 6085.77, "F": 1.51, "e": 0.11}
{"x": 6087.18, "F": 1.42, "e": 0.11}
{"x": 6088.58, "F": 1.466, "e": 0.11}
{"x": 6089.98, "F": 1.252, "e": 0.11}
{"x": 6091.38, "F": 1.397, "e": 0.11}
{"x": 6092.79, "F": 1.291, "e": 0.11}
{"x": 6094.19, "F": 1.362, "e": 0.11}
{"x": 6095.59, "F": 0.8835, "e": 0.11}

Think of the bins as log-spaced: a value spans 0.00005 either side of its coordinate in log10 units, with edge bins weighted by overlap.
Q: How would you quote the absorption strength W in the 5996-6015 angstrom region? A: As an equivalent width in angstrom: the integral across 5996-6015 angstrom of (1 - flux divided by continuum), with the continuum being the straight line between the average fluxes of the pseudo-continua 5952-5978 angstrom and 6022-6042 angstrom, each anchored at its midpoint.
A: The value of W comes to 1.03 angstrom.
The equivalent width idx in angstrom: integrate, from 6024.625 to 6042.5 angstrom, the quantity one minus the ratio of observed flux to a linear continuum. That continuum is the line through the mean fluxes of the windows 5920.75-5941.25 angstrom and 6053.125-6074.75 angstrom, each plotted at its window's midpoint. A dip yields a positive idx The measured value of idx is 0.4 angstrom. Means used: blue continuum 1.29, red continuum 1.33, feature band 1.29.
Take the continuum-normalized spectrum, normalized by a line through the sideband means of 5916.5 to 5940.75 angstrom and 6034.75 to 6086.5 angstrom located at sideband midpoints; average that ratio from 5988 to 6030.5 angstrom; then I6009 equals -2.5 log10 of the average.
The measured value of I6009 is 0.047 mag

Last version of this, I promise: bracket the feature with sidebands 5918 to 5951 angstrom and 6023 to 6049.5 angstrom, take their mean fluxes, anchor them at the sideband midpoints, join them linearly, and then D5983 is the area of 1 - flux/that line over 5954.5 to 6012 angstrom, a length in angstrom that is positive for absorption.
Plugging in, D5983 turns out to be 1.9 angstrom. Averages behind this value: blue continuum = 1.27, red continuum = 1.31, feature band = 1.25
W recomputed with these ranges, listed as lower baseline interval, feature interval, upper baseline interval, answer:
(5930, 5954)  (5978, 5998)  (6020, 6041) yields 0.7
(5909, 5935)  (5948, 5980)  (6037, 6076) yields 0.6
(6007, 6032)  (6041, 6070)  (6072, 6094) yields -1.0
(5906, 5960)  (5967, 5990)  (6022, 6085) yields 0.0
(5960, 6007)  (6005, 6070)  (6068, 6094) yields -1.4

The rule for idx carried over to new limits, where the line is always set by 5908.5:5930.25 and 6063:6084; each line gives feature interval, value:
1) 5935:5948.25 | 0.4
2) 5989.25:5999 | 0.9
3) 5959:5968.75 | 0.6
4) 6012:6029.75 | 0.2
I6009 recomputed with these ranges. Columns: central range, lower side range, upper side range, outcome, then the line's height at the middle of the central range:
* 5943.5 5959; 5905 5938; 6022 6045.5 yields 0.00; 1.28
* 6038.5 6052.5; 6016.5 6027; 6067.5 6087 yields -0.03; 1.29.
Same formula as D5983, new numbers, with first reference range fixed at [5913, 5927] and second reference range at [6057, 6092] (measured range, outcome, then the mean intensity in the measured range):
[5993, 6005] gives 1.3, 1.16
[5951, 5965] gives 0.0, 1.27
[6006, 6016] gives 0.1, 1.29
